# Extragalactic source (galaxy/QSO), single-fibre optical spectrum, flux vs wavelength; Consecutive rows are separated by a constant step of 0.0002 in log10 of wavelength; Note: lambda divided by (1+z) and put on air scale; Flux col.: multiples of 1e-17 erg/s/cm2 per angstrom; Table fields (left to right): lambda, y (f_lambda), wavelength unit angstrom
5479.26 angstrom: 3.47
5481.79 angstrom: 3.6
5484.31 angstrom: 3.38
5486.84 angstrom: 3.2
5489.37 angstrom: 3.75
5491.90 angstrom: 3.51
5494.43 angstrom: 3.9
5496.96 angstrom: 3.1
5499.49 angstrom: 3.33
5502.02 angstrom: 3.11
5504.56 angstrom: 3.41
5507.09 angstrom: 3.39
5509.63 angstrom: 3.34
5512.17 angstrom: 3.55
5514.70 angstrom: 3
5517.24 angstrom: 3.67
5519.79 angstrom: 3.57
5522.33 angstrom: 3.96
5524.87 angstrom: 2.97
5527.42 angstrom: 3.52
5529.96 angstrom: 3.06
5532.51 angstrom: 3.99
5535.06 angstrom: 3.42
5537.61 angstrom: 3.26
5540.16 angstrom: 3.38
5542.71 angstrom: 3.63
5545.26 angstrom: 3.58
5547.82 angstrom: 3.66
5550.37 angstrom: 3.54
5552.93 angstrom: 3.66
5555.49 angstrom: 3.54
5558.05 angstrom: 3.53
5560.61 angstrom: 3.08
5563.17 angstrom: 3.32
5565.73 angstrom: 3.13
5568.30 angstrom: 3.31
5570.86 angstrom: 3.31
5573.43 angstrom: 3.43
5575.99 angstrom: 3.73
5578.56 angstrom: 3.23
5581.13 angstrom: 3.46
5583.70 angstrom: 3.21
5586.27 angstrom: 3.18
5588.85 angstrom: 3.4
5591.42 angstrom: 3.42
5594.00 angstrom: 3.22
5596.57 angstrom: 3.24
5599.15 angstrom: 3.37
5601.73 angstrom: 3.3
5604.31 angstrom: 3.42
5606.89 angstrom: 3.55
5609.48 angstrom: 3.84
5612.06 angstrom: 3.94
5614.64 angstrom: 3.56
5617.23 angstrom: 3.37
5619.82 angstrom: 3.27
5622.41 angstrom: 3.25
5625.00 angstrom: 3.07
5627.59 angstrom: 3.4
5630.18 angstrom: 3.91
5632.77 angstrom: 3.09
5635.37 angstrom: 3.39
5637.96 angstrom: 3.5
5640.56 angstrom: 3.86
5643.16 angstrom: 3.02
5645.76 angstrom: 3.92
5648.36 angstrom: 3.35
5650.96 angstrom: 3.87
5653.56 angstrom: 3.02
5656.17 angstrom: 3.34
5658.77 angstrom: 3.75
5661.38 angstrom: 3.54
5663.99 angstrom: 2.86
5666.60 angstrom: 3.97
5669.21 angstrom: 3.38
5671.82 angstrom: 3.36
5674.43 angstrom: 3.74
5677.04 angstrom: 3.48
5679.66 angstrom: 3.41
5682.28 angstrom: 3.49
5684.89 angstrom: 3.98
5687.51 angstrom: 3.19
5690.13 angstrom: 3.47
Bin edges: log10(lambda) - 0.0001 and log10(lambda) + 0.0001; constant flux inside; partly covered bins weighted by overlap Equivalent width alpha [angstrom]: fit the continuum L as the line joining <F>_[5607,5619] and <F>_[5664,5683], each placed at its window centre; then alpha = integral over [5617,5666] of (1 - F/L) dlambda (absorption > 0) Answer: 2.2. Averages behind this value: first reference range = 3.65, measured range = 3.42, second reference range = 3.5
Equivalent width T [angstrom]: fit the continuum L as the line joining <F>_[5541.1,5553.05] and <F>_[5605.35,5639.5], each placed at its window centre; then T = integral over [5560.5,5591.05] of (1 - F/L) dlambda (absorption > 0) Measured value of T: 1.94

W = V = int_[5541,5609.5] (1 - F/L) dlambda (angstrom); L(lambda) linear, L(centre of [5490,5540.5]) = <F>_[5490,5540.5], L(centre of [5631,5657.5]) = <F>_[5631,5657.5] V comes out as 0.5 angstrom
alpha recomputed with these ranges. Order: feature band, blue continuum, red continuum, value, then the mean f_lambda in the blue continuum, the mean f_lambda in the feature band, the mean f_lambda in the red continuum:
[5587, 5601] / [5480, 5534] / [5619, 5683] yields 0.5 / 3.44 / 3.32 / 3.45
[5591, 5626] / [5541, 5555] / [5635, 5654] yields 1.3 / 3.6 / 3.42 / 3.52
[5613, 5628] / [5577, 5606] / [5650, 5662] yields 0.3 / 3.32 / 3.33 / 3.49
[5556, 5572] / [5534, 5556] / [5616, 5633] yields 0.9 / 3.52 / 3.29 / 3.35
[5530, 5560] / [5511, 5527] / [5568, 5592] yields -1.0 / 3.46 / 3.53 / 3.37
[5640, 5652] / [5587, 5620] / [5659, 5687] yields -0.3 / 3.45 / 3.58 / 3.52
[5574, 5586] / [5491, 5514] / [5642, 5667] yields 0.1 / 3.39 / 3.39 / 3.45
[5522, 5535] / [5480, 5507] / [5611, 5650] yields -0.1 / 3.43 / 3.46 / 3.46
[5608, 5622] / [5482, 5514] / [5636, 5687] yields -0.4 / 3.41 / 3.57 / 3.51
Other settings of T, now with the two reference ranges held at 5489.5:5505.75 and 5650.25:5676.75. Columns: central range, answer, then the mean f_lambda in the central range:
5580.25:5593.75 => 0.5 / 3.32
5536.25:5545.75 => -0.1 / 3.45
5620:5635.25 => 0.5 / 3.34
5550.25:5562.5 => -0.1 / 3.45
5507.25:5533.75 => -0.3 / 3.46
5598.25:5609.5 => 0.0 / 3.46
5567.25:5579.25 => 0.1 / 3.41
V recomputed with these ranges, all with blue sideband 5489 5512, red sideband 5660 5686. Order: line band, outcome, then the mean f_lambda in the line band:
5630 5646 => 0.1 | 3.47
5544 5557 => -0.6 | 3.59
